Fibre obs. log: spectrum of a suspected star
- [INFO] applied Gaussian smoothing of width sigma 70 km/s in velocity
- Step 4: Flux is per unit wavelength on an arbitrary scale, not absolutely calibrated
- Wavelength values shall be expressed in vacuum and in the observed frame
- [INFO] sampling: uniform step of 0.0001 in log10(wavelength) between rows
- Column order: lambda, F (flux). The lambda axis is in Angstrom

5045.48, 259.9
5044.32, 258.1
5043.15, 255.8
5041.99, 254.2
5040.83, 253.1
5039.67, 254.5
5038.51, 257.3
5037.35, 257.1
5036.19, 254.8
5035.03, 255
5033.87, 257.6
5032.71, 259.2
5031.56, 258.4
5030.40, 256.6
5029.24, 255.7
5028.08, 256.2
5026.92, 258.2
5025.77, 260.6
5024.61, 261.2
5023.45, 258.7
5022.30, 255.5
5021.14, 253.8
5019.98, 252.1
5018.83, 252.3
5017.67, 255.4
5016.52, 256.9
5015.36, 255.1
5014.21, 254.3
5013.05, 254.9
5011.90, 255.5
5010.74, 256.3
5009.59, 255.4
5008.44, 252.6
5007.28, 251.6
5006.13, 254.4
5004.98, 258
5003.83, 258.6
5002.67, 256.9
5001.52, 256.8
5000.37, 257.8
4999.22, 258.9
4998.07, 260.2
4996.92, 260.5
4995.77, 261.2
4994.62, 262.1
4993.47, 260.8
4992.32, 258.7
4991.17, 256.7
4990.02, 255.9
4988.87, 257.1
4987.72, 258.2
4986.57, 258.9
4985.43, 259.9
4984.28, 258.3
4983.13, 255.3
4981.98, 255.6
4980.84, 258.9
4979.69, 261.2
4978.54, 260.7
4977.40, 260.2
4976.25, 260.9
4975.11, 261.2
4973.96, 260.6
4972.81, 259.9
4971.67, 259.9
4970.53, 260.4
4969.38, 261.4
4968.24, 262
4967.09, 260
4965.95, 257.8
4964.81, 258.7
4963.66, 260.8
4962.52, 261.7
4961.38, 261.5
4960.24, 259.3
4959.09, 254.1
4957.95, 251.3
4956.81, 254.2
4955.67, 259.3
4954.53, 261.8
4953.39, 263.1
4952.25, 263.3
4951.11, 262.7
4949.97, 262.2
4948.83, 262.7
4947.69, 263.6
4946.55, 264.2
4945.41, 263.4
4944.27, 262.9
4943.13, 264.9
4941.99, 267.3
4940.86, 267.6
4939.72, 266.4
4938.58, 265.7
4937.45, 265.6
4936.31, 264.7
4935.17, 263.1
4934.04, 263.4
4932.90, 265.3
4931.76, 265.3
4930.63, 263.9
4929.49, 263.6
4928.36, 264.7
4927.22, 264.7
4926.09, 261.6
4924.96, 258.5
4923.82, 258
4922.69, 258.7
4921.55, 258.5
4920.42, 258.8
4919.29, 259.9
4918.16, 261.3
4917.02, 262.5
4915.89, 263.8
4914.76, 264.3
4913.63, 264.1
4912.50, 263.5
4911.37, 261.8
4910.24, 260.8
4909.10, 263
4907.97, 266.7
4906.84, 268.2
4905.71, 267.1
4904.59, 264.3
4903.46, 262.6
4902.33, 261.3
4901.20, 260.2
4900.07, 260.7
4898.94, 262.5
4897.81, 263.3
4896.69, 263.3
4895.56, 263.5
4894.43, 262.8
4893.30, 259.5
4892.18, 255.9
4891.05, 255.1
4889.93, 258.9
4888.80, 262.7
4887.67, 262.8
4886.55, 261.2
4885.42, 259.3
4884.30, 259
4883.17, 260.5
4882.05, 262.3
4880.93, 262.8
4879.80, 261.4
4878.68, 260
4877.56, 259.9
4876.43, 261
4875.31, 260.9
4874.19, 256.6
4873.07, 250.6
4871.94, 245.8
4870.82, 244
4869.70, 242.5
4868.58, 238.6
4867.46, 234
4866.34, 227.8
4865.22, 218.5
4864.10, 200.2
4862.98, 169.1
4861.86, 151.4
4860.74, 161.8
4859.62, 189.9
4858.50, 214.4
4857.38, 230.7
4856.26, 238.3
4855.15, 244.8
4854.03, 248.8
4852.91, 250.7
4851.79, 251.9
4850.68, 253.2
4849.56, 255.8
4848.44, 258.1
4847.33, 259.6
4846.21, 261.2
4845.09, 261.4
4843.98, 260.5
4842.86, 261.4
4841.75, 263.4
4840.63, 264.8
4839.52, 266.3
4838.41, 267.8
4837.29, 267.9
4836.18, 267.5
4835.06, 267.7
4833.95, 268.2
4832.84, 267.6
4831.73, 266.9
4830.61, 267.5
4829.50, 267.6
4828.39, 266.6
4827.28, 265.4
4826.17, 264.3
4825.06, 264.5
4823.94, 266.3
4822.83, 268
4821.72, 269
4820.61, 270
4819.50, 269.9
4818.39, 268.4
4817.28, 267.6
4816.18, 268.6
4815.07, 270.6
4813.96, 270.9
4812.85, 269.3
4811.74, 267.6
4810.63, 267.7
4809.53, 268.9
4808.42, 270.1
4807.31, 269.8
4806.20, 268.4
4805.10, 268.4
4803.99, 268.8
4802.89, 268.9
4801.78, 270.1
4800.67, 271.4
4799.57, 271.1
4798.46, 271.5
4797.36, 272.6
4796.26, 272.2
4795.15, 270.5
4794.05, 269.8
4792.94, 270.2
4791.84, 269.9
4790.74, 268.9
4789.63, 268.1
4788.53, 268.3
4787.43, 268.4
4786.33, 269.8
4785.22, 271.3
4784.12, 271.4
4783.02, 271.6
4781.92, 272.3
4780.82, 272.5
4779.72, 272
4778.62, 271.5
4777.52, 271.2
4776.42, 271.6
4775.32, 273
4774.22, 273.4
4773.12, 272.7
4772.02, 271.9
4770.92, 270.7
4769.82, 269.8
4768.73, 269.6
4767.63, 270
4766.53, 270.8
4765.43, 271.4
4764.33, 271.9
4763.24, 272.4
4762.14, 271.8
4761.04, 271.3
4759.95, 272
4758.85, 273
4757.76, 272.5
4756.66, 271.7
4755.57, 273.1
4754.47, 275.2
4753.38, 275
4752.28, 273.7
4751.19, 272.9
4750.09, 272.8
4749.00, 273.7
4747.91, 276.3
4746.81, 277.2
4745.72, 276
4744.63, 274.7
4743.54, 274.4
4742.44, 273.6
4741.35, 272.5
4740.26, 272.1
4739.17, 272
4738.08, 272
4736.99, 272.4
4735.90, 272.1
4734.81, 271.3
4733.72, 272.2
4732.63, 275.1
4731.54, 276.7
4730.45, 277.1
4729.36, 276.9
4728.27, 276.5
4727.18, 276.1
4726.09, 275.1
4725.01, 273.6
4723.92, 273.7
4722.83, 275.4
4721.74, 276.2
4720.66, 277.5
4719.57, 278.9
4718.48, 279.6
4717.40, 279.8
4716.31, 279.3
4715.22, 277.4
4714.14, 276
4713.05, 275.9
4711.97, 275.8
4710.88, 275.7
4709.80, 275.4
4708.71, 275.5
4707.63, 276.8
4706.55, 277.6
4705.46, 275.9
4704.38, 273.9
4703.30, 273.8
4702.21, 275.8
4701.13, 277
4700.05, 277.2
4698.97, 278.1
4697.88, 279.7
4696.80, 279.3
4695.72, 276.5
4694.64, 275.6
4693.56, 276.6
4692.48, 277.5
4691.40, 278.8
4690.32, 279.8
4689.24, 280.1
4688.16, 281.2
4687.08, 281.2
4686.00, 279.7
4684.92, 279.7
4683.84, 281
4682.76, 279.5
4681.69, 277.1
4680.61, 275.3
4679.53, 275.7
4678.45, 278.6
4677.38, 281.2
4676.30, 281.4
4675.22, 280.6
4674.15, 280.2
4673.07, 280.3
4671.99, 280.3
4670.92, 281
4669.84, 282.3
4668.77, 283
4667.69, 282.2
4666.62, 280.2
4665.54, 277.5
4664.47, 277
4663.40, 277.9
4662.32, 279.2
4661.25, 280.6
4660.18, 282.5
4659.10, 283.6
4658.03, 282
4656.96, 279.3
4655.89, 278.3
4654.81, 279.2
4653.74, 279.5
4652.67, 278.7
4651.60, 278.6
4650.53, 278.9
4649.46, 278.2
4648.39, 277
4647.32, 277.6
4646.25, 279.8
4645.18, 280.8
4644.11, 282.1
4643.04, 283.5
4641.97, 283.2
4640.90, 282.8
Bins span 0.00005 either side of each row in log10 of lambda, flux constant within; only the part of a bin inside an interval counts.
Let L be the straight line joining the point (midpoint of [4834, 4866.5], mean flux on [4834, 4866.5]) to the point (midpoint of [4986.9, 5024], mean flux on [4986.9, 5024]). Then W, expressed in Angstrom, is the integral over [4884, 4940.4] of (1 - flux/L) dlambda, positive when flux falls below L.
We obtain -3.64 Angstrom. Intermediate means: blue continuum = 240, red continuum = 257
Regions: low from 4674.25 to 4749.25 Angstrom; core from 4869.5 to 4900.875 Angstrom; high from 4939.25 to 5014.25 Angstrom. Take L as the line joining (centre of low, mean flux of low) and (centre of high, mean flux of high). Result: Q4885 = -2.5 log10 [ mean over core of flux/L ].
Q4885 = 0.028 mag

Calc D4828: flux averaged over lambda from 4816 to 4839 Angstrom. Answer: 268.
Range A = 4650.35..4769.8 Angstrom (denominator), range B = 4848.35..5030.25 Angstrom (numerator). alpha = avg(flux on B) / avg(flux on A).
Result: 0.92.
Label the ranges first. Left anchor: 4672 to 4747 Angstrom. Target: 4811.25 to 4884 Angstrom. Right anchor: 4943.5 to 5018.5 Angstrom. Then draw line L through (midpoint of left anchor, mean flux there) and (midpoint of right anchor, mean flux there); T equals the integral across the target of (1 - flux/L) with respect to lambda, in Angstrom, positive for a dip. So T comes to 4.35 Angstrom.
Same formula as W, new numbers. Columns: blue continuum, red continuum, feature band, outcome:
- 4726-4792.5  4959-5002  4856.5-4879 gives 3.4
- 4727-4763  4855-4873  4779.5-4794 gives -1.0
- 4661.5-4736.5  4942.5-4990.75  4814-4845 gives 0.3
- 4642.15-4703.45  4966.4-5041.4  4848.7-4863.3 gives 2.5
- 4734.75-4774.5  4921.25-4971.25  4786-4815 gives 0.0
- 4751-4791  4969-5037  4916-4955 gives -0.2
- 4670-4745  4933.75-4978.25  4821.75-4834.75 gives 0.1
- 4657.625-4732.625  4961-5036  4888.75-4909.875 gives 0.2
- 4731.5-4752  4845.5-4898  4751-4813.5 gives -1.5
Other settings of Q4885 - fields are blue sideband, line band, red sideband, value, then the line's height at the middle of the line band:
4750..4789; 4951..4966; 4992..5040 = 0.00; 260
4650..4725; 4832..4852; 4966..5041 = 0.02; 268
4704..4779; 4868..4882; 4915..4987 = 0.05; 266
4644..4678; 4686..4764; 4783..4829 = 0.00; 275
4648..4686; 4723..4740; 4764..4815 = 0.00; 275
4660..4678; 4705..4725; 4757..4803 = 0.00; 277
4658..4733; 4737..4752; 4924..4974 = 0.00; 275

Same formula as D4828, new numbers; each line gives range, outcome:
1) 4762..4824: 270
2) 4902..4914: 264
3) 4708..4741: 275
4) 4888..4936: 262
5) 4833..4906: 250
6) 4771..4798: 271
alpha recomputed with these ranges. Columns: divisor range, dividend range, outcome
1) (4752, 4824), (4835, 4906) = 0.92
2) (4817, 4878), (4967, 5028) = 1.04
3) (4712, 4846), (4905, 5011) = 0.96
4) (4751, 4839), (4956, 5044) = 0.95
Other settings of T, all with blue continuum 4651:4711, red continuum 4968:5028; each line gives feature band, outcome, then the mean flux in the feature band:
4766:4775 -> 0.1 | 271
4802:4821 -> 0.1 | 269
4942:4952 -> -0.1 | 263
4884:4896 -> 0.2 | 260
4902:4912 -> 0.0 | 264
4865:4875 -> 0.9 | 241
